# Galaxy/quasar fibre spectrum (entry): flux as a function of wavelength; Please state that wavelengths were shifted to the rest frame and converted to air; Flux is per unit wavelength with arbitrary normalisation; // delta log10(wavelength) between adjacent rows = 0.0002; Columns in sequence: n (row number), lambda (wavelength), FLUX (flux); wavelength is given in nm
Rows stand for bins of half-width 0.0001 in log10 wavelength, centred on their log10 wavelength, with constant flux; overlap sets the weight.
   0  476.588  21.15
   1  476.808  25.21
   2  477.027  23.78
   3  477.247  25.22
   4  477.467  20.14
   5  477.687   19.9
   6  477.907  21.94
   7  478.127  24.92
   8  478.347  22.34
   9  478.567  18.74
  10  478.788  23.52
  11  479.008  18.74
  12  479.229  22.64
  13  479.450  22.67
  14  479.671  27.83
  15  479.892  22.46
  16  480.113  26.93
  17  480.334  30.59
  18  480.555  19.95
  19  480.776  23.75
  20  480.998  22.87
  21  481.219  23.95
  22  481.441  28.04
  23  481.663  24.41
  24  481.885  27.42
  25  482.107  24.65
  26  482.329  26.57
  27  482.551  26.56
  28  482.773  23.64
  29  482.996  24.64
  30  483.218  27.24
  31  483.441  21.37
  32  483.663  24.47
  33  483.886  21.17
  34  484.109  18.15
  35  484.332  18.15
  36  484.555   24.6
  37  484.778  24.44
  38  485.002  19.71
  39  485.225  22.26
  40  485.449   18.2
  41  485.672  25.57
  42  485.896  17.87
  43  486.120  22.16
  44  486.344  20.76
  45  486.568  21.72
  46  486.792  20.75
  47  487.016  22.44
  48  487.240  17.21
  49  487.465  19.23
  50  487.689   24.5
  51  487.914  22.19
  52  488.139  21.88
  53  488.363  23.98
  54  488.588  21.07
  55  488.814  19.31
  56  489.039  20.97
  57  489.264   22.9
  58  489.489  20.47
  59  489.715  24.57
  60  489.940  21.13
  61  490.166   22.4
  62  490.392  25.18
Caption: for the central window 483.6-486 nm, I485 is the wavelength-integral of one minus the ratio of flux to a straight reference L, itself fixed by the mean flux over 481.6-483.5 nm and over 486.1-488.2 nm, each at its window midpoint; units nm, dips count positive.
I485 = 0.21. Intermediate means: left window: 25.3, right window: 21.2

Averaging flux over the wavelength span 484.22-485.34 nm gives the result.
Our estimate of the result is 21.8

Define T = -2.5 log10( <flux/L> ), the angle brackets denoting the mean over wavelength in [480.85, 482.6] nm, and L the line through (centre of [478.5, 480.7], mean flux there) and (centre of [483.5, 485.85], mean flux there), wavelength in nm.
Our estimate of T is -0.13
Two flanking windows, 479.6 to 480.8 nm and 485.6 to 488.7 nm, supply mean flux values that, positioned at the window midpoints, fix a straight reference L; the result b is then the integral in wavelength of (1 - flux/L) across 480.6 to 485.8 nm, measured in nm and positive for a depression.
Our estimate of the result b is 0.04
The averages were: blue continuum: 25.3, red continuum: 21.5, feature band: 23.5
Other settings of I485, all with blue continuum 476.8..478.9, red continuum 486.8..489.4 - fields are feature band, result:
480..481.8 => -0.24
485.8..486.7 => 0.04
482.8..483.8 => -0.11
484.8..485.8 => 0.00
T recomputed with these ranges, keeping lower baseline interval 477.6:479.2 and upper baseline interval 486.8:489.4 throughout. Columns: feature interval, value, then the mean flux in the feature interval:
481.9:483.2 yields -0.19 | 25.5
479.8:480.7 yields -0.16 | 25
